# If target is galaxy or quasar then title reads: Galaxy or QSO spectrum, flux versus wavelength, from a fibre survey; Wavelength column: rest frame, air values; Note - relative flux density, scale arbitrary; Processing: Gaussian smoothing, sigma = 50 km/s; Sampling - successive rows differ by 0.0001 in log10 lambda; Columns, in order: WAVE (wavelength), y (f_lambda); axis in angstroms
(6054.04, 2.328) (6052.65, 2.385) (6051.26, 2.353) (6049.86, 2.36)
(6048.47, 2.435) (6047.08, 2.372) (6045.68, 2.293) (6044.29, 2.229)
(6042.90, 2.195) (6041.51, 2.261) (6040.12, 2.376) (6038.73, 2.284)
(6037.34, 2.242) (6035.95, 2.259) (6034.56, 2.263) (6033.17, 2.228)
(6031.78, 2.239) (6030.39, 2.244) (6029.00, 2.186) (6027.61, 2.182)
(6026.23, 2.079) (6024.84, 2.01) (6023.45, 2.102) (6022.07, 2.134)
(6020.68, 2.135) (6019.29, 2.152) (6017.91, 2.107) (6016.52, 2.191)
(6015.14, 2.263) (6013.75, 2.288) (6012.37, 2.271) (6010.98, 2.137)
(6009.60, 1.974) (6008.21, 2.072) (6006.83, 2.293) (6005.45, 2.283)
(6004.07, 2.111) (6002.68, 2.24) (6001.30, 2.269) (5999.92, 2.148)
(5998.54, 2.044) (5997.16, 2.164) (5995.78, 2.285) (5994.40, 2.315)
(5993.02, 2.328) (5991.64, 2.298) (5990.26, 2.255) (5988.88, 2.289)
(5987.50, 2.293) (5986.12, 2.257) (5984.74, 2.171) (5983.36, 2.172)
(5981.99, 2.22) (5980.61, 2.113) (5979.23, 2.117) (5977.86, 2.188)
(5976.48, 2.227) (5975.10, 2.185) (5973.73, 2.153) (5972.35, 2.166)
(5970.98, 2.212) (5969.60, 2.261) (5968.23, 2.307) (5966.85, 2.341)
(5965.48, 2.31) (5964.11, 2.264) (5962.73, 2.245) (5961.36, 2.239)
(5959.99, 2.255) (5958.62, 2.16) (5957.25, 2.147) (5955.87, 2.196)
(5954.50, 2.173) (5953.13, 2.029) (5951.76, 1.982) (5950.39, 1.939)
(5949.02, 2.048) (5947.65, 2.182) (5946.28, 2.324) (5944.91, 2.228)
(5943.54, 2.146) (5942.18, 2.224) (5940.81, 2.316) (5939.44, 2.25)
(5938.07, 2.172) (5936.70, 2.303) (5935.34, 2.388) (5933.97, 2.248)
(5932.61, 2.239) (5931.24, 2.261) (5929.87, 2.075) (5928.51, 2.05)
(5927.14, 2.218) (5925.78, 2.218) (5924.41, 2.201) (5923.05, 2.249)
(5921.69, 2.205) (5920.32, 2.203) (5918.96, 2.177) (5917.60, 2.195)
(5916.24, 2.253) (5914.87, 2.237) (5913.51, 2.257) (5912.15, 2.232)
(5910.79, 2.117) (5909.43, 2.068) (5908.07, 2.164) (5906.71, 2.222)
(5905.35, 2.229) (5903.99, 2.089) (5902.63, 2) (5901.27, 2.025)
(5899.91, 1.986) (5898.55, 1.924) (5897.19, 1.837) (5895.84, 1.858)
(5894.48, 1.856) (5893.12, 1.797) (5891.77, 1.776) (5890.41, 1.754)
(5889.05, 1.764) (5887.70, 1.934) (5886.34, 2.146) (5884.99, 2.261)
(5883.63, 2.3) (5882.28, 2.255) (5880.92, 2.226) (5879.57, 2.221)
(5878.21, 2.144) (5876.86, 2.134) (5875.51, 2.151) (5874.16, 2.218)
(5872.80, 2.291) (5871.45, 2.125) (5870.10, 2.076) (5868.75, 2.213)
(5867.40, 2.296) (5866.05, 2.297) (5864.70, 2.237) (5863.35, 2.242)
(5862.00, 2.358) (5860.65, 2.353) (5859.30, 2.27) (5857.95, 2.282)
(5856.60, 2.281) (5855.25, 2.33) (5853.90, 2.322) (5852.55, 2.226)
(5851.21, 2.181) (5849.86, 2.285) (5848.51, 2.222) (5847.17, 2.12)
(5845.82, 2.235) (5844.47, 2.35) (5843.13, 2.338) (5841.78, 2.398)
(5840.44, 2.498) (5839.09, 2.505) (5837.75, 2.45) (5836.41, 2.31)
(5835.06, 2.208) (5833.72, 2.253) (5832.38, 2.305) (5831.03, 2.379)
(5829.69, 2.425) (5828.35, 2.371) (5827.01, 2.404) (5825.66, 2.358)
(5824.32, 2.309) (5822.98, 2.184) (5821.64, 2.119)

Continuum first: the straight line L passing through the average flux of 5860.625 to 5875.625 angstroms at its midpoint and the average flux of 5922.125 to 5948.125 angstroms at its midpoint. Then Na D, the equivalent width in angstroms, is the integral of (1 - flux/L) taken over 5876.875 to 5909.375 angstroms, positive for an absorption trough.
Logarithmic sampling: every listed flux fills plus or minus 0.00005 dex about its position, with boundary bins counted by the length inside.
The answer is 2.86 angstroms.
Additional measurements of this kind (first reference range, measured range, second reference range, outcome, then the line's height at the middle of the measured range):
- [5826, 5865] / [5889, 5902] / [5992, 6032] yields 2.4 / 2.28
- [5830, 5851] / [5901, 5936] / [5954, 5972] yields 1.3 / 2.27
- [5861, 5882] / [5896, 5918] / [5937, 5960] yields 0.8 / 2.19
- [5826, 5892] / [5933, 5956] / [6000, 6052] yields 0.5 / 2.23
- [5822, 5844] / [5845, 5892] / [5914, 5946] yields 2.3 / 2.3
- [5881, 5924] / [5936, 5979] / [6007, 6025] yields -1.7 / 2.11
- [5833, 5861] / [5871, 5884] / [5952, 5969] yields 0.4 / 2.28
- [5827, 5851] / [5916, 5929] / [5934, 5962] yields 0.1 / 2.22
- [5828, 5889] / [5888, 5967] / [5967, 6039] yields 3.5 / 2.23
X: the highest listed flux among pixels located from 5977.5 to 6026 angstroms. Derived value 2.328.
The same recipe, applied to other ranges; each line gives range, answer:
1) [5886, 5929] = 2.257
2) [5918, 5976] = 2.388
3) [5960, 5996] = 2.341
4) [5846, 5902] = 2.358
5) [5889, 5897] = 1.858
